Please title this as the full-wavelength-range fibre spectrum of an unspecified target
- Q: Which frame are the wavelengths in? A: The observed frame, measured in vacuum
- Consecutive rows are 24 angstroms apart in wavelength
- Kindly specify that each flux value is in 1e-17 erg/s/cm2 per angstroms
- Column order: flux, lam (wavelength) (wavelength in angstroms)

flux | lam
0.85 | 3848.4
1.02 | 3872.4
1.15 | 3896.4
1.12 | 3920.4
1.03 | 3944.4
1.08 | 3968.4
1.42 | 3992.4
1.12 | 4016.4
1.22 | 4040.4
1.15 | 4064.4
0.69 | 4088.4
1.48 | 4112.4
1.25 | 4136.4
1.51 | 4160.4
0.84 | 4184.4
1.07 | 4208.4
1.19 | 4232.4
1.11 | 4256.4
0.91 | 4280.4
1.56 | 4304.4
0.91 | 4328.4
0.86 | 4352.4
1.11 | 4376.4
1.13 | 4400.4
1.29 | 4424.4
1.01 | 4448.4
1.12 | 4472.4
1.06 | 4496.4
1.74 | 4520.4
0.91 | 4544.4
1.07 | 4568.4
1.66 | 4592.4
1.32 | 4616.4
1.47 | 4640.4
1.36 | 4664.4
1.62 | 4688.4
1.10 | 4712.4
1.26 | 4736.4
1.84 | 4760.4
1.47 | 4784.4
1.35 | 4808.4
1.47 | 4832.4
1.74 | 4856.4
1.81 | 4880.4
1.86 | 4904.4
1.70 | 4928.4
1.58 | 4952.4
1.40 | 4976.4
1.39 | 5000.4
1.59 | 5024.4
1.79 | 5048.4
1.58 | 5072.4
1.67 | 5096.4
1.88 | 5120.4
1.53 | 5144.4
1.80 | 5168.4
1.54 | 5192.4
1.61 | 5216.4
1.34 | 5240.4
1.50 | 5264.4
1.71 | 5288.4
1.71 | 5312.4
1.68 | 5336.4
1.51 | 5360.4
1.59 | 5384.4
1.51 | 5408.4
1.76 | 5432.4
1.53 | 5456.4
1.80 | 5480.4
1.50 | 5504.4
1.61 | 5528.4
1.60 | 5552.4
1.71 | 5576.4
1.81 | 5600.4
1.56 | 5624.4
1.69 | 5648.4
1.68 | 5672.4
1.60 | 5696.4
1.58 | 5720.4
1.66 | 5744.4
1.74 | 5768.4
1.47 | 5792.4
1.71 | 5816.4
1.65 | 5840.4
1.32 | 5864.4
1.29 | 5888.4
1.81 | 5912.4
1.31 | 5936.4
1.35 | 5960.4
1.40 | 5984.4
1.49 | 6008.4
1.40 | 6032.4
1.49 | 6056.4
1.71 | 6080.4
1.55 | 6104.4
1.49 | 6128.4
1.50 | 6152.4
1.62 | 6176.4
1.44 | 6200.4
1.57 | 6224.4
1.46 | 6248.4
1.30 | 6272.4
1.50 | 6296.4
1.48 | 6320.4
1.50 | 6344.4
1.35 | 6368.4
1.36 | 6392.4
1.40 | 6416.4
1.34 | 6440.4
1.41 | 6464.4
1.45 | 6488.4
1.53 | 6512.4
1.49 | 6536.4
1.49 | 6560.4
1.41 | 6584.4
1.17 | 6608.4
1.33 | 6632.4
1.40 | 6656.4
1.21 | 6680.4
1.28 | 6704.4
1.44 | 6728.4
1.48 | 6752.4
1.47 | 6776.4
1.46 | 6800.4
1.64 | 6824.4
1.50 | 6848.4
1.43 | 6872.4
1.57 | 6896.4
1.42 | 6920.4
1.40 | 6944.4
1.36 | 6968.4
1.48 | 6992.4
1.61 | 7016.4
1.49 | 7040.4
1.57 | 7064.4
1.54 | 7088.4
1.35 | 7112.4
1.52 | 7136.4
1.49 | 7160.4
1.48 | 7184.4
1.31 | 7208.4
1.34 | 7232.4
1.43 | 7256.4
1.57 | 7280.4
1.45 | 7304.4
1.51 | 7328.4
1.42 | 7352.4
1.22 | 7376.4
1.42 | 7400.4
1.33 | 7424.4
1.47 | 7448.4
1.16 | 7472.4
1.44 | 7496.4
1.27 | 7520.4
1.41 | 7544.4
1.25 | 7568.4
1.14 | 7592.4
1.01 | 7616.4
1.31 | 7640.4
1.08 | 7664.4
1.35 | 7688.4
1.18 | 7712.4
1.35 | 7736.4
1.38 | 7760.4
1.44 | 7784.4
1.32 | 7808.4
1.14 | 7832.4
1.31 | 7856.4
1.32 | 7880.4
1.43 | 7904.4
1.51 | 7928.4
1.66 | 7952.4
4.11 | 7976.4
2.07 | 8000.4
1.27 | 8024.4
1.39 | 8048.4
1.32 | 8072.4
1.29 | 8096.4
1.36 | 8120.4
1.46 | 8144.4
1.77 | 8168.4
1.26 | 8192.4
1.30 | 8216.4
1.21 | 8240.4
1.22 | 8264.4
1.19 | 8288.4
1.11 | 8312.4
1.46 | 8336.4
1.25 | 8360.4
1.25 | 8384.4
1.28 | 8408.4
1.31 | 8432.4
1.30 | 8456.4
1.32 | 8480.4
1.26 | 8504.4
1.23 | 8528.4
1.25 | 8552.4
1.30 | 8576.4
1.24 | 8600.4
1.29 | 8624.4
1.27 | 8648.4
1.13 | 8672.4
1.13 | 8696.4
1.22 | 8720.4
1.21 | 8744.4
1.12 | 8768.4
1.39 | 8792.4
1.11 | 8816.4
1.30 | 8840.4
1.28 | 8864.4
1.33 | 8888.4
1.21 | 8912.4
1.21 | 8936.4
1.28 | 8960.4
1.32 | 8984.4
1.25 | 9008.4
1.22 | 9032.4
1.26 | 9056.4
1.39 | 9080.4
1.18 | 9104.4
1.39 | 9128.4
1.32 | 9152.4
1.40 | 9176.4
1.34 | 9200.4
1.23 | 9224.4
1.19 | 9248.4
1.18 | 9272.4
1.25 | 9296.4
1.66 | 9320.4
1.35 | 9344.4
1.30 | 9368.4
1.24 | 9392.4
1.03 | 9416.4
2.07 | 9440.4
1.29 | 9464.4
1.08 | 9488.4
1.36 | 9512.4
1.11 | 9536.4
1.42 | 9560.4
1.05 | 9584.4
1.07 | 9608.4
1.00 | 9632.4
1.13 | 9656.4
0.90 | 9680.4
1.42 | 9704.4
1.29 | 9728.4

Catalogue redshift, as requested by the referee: 0.21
